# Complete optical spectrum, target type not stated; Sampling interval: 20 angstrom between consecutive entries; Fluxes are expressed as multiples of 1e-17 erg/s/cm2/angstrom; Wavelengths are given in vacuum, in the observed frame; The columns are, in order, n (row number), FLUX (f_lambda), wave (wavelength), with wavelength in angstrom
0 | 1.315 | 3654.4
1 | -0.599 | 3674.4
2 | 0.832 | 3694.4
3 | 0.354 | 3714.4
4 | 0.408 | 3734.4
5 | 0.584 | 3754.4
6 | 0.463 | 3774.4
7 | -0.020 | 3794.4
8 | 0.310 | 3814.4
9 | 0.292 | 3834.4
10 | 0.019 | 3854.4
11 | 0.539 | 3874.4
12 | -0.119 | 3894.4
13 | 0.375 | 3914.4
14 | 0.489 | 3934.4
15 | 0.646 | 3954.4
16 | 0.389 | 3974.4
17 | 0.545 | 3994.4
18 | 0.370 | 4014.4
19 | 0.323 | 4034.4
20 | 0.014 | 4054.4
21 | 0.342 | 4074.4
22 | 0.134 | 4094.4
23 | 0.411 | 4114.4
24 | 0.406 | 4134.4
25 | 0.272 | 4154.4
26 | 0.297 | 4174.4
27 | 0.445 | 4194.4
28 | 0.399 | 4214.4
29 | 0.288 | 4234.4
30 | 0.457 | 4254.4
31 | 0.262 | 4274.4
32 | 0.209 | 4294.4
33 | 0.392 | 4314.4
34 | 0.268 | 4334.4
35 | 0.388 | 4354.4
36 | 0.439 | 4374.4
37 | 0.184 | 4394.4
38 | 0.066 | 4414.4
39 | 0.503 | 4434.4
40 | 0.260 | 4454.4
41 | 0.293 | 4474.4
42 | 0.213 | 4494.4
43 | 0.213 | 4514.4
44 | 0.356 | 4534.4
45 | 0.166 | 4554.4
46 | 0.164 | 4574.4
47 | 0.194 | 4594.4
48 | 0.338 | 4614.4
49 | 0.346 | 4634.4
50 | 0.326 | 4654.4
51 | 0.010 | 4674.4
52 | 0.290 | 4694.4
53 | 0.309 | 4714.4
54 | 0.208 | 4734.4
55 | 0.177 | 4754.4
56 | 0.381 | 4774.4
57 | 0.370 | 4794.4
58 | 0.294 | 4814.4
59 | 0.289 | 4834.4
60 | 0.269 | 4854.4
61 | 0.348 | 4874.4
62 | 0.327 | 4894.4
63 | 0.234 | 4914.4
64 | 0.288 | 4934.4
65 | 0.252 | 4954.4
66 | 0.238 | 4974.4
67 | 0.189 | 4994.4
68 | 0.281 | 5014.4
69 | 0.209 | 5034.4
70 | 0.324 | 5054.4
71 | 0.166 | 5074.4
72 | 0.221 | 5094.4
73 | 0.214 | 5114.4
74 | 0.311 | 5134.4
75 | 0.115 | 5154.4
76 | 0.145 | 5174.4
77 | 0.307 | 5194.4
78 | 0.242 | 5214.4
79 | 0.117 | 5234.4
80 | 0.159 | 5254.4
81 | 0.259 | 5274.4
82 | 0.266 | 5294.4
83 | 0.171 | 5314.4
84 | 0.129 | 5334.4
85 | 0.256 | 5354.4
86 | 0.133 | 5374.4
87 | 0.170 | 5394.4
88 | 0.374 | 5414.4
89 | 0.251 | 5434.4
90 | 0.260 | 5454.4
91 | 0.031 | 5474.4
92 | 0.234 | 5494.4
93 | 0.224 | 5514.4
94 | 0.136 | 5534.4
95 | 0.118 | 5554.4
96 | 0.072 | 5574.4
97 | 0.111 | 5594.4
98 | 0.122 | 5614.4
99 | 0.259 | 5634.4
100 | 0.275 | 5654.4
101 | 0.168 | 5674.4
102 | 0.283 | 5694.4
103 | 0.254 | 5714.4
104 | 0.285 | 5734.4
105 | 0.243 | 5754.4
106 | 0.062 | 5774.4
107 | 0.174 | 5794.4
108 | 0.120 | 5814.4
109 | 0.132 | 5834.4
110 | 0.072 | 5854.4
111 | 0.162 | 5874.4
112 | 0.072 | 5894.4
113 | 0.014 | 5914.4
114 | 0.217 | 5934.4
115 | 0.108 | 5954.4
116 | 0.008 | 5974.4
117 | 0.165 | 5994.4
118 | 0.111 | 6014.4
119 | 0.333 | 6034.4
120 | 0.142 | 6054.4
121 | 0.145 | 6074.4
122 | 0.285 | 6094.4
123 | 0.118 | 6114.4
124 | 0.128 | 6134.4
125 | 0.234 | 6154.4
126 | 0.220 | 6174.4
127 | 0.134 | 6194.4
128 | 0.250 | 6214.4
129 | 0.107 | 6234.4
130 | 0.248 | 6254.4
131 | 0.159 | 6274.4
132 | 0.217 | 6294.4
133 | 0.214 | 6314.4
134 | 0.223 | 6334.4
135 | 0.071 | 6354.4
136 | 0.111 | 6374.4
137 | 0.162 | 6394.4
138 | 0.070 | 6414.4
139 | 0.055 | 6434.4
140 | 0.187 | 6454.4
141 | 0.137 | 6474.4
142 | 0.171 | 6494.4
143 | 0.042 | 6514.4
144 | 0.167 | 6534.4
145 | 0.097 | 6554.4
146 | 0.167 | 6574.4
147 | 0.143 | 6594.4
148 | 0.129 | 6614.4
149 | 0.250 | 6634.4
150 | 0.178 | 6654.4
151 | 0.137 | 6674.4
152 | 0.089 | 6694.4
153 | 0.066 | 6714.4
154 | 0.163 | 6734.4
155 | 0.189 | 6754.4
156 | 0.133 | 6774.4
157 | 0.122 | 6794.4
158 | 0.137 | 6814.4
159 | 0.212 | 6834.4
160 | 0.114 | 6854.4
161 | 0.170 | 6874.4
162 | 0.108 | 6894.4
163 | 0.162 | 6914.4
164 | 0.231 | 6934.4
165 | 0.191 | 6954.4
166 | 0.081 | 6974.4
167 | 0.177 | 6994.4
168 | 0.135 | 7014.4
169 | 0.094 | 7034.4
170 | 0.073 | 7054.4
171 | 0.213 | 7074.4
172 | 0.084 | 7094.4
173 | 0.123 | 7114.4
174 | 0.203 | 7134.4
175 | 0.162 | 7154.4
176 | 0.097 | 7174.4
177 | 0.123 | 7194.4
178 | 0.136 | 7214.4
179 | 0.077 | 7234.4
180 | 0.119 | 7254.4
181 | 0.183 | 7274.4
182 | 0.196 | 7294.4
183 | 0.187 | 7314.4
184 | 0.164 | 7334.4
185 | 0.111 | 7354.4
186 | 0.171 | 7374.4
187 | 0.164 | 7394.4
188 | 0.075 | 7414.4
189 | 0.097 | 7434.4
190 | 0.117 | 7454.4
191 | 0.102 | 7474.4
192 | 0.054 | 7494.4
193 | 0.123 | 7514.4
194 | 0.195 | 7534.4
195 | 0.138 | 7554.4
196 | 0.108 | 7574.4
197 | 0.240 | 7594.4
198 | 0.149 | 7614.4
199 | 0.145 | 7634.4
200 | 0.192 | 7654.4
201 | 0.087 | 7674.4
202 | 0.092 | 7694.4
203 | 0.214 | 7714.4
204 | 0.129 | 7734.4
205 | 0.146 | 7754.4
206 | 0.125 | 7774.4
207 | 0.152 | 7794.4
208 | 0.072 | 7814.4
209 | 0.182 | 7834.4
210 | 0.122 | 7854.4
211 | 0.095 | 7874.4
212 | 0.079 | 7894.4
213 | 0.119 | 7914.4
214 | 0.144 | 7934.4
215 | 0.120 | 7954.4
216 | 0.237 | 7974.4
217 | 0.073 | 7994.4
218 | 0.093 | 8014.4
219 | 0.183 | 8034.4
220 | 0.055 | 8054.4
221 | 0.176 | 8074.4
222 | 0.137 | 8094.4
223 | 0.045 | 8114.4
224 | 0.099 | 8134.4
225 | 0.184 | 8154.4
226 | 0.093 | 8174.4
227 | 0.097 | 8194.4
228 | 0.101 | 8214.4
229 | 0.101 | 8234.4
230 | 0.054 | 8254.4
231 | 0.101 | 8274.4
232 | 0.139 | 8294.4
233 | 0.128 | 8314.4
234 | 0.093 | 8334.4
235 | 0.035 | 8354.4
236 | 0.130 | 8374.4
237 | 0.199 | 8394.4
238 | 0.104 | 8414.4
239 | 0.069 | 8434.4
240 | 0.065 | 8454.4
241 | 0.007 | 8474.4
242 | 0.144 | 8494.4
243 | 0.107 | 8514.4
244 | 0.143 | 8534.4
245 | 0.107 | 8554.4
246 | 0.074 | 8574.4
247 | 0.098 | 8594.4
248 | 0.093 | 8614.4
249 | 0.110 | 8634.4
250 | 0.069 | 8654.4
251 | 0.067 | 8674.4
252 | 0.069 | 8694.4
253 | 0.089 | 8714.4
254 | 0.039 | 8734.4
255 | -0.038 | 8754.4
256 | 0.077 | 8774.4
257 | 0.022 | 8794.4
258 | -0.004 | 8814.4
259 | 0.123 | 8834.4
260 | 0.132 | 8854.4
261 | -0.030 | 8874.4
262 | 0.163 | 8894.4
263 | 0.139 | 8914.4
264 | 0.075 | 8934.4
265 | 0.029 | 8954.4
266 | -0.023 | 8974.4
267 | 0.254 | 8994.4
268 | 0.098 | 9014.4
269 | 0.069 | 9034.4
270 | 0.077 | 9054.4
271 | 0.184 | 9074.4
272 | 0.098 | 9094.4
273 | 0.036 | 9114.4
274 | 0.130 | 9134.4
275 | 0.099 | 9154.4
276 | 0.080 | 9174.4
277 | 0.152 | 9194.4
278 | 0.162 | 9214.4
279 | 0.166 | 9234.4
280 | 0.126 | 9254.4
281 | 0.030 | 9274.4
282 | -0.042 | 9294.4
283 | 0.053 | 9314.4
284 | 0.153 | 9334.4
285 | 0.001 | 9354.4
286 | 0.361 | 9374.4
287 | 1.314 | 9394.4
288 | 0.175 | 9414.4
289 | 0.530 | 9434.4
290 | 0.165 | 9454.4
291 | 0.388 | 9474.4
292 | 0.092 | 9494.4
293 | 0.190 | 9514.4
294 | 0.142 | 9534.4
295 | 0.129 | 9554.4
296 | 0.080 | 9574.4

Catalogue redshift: 1.52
